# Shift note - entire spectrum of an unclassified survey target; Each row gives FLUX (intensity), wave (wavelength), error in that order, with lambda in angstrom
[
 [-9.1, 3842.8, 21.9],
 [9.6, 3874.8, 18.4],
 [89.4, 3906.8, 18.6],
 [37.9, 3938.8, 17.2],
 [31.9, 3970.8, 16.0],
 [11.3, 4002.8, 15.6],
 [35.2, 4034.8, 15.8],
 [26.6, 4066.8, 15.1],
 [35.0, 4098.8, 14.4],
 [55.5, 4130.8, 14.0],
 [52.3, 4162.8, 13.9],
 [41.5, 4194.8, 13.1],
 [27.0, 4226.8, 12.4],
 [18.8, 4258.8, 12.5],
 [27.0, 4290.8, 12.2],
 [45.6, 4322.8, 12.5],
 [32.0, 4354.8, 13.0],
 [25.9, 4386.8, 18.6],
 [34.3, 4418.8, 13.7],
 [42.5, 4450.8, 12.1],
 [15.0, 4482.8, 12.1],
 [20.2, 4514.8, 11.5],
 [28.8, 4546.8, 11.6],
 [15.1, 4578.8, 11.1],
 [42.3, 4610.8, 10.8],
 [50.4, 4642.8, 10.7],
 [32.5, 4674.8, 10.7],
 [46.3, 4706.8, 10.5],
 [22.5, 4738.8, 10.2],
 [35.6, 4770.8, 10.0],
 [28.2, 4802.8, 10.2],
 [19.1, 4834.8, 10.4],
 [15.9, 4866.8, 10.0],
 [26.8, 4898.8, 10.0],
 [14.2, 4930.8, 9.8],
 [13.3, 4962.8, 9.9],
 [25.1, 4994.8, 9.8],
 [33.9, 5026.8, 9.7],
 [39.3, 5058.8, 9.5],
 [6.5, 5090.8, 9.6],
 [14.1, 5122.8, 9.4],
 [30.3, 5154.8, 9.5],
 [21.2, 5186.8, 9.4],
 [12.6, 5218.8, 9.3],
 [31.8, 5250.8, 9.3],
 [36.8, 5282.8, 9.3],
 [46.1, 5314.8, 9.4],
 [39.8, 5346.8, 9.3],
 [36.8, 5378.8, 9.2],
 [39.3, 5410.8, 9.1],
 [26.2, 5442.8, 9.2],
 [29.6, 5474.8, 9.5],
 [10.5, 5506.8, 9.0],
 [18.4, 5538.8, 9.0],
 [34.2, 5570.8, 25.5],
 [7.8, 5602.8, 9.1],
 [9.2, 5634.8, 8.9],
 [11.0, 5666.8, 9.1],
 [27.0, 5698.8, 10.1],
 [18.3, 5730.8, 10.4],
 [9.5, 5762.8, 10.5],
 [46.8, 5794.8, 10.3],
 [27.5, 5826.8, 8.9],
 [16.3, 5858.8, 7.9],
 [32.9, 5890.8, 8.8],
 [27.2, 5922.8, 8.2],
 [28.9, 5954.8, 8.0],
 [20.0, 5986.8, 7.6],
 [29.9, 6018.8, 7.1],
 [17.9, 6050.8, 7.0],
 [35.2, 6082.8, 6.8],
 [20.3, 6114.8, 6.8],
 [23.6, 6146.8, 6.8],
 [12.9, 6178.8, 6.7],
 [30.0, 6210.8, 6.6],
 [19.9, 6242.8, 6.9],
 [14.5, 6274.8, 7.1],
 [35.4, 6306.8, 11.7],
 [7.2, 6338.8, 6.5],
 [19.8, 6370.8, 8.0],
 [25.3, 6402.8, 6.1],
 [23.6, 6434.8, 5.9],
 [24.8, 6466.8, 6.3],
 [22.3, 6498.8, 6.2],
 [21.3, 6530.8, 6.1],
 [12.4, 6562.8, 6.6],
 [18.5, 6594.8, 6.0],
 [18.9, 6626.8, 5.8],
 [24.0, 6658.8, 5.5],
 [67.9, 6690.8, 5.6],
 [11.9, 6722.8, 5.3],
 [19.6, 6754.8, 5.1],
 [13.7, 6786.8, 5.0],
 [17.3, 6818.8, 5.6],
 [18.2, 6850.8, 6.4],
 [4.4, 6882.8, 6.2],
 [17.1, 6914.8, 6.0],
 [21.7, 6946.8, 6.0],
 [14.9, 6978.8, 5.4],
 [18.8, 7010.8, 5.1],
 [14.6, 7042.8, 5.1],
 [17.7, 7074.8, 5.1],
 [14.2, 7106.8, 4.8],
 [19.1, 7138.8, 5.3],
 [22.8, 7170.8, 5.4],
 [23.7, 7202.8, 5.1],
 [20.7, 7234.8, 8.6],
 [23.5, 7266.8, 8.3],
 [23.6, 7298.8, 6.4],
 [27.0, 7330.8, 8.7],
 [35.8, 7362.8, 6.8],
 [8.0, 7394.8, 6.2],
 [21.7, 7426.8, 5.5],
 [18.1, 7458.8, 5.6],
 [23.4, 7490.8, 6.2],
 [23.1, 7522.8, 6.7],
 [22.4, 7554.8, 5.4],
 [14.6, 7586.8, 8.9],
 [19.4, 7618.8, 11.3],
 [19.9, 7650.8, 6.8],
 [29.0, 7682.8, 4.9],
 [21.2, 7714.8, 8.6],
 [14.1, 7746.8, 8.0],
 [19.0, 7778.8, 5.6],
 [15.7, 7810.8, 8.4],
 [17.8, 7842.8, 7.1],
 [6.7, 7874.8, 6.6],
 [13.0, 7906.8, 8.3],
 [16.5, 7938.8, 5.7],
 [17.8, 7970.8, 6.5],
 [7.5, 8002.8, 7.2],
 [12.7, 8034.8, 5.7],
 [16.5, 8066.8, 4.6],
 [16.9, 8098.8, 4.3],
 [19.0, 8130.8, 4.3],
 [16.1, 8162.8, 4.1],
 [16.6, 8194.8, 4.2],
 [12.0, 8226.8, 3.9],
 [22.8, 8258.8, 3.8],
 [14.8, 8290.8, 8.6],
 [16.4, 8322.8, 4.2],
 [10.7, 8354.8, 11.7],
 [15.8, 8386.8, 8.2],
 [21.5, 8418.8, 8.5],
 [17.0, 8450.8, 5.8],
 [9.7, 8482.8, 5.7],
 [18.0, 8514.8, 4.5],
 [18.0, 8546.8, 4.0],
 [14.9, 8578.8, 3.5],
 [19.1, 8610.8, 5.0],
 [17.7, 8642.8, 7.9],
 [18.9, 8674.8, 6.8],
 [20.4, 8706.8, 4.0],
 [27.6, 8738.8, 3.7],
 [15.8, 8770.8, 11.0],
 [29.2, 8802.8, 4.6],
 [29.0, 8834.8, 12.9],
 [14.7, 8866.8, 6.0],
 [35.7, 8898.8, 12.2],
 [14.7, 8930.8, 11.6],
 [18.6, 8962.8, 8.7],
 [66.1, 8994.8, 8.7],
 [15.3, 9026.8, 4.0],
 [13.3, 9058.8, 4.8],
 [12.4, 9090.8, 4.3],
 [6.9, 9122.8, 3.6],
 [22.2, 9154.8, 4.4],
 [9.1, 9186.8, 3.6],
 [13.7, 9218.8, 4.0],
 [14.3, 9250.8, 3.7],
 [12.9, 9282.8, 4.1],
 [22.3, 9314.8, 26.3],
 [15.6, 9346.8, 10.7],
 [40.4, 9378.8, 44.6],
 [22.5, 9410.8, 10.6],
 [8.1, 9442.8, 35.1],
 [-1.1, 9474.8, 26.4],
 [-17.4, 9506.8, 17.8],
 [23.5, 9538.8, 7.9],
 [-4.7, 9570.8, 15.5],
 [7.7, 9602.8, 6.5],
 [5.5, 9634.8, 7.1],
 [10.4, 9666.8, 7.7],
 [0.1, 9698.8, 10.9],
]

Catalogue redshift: 0.795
